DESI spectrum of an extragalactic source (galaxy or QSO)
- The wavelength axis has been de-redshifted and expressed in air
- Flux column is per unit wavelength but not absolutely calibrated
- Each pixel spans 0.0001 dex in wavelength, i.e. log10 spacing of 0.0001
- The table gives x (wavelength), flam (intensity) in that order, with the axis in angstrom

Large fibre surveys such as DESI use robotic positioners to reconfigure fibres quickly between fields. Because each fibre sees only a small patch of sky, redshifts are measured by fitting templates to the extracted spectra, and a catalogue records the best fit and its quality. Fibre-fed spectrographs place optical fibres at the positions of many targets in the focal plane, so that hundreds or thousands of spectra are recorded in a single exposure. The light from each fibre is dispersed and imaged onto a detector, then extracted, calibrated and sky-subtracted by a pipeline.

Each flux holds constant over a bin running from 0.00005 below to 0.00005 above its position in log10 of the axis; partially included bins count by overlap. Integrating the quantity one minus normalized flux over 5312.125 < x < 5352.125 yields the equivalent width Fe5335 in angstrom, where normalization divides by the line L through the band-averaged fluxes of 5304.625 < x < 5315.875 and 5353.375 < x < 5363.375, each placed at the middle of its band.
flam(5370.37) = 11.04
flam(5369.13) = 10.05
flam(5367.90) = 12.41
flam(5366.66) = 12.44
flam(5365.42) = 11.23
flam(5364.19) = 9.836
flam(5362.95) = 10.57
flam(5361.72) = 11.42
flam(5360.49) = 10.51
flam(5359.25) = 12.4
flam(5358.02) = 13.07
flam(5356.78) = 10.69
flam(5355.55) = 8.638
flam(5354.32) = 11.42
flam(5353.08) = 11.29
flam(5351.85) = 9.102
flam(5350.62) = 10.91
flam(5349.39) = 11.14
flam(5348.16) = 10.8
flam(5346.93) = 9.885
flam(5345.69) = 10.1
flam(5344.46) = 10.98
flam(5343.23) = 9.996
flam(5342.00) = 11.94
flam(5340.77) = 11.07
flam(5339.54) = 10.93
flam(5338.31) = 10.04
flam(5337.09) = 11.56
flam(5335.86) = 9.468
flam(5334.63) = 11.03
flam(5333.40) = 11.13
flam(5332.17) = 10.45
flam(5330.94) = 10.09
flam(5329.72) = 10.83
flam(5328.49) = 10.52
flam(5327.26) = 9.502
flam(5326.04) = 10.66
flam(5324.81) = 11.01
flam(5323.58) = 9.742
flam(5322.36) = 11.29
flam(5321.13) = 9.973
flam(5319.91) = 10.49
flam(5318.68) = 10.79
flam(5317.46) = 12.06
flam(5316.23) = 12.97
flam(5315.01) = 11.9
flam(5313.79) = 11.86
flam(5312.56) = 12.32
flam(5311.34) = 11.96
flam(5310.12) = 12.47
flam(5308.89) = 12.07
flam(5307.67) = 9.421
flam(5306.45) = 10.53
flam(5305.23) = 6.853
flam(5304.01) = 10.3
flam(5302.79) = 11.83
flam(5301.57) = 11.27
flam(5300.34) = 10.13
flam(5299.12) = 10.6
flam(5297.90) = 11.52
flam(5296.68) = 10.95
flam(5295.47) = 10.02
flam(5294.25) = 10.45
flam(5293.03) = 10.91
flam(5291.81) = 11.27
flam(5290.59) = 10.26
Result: 1.04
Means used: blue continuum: 11.1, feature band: 10.8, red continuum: 11.1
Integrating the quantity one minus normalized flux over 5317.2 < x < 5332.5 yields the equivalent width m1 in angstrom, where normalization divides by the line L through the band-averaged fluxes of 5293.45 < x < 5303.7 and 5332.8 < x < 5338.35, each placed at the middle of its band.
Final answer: 0.3 angstrom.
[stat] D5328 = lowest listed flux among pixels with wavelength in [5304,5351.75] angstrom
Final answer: 6.853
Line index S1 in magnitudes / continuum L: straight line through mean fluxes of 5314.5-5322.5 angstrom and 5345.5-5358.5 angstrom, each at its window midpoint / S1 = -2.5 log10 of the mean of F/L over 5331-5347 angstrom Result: 0.02 mag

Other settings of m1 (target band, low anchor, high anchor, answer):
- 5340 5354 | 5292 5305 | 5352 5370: 0.4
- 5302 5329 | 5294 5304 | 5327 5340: -0.6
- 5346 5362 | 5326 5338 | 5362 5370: 0.1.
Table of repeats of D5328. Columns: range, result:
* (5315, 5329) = 9.502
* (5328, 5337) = 9.468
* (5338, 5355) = 9.102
